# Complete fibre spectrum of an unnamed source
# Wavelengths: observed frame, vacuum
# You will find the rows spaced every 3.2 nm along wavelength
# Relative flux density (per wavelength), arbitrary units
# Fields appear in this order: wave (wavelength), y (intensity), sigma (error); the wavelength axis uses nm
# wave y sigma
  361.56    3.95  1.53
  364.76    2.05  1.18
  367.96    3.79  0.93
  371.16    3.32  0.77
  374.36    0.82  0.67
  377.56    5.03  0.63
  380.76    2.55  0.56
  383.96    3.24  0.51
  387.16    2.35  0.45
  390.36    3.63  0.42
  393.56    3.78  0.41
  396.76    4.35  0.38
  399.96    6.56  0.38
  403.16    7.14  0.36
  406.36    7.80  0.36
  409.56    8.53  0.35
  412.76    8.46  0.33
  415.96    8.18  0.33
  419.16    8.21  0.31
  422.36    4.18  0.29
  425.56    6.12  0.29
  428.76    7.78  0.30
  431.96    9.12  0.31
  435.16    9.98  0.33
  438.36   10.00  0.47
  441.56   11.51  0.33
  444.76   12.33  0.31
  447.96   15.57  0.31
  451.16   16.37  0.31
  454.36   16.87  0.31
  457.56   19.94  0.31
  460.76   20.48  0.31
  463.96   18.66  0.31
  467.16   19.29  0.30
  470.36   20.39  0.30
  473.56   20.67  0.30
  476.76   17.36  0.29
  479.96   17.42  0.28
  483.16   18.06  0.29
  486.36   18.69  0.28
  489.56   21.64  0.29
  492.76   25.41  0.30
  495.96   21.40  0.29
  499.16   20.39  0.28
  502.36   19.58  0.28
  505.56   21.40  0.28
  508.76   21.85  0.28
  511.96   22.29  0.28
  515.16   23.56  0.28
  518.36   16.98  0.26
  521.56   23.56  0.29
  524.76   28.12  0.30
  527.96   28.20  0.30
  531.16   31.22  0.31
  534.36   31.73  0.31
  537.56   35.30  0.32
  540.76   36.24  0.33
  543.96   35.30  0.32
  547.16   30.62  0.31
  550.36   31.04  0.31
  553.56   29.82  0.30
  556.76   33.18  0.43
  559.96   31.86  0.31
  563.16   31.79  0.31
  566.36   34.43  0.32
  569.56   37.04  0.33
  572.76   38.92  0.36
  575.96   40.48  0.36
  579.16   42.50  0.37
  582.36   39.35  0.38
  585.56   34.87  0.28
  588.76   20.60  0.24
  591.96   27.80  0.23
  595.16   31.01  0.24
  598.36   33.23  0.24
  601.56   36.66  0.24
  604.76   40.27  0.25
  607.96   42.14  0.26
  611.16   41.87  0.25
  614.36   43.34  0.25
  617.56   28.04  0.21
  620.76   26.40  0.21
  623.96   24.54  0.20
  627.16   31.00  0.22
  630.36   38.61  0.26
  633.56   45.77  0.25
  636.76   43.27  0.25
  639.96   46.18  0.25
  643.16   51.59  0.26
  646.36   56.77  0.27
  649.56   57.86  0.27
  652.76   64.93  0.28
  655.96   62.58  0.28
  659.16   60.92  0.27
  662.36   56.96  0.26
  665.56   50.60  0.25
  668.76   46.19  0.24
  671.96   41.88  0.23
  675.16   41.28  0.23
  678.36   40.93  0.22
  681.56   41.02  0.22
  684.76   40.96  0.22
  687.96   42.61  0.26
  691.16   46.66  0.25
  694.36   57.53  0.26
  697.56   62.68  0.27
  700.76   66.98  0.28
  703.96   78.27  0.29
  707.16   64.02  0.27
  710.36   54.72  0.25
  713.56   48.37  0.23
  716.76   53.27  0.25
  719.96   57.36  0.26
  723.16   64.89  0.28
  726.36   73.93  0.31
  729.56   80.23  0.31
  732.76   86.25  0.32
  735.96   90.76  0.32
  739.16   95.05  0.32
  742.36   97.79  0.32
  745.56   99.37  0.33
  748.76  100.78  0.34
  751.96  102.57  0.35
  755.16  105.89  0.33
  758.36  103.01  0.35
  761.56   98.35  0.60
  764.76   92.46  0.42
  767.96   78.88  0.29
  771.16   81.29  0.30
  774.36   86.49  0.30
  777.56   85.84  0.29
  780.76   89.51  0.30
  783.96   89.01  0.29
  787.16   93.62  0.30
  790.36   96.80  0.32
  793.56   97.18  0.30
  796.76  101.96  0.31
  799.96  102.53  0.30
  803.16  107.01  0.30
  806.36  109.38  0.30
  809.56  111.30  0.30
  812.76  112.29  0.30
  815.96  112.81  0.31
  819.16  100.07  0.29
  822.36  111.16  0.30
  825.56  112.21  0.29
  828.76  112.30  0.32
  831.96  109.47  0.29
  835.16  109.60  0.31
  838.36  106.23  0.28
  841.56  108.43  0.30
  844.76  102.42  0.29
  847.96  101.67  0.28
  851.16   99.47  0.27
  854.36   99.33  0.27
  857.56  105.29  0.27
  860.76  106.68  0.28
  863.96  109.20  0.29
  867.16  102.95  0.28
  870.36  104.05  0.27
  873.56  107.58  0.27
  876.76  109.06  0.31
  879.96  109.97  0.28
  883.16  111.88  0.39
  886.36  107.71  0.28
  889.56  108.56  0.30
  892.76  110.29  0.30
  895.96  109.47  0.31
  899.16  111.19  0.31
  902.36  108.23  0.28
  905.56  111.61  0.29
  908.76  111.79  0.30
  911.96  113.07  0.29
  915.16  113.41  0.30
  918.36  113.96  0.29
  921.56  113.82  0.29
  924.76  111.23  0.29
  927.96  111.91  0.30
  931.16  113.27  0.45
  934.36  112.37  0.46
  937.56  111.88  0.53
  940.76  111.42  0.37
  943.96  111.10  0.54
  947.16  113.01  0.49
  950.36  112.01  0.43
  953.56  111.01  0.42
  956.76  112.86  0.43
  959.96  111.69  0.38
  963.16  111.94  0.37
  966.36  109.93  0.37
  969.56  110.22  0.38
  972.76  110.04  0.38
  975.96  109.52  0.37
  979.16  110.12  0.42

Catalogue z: 0.000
